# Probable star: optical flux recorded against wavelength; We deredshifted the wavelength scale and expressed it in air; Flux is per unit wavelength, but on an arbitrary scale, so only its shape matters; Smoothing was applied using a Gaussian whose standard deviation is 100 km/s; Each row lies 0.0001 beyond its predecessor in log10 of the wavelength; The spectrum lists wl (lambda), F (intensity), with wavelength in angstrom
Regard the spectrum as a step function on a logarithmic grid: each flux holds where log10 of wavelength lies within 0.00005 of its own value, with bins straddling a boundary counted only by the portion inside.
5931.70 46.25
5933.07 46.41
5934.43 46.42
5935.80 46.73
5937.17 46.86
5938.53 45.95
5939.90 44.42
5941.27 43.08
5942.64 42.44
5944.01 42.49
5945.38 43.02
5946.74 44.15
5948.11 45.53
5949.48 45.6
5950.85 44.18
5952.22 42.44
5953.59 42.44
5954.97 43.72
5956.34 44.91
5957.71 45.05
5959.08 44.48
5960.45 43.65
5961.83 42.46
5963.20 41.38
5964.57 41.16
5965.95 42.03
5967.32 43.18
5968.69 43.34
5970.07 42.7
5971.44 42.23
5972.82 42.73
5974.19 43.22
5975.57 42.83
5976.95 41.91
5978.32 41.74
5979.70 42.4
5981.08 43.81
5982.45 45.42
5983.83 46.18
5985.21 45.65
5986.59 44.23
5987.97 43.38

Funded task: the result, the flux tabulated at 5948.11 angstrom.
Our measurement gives 45.53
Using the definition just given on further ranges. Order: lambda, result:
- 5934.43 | 46.42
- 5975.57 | 42.83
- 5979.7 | 42.4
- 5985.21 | 45.65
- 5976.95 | 41.91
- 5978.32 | 41.74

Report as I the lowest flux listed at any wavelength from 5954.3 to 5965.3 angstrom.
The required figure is 41.16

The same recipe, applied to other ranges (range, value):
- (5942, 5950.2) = 42.44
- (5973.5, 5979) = 41.74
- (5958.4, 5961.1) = 43.65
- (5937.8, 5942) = 43.08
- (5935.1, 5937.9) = 46.73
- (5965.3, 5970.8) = 42.03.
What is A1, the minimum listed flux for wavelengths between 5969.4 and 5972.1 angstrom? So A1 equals 42.23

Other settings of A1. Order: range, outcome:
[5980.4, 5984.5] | 43.81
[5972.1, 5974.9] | 42.73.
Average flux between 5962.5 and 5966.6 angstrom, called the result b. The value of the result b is 41.5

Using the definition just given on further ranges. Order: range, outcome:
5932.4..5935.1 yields 46.5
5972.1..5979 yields 42.5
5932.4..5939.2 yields 46.5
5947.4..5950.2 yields 45.5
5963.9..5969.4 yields 42.4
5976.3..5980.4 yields 42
